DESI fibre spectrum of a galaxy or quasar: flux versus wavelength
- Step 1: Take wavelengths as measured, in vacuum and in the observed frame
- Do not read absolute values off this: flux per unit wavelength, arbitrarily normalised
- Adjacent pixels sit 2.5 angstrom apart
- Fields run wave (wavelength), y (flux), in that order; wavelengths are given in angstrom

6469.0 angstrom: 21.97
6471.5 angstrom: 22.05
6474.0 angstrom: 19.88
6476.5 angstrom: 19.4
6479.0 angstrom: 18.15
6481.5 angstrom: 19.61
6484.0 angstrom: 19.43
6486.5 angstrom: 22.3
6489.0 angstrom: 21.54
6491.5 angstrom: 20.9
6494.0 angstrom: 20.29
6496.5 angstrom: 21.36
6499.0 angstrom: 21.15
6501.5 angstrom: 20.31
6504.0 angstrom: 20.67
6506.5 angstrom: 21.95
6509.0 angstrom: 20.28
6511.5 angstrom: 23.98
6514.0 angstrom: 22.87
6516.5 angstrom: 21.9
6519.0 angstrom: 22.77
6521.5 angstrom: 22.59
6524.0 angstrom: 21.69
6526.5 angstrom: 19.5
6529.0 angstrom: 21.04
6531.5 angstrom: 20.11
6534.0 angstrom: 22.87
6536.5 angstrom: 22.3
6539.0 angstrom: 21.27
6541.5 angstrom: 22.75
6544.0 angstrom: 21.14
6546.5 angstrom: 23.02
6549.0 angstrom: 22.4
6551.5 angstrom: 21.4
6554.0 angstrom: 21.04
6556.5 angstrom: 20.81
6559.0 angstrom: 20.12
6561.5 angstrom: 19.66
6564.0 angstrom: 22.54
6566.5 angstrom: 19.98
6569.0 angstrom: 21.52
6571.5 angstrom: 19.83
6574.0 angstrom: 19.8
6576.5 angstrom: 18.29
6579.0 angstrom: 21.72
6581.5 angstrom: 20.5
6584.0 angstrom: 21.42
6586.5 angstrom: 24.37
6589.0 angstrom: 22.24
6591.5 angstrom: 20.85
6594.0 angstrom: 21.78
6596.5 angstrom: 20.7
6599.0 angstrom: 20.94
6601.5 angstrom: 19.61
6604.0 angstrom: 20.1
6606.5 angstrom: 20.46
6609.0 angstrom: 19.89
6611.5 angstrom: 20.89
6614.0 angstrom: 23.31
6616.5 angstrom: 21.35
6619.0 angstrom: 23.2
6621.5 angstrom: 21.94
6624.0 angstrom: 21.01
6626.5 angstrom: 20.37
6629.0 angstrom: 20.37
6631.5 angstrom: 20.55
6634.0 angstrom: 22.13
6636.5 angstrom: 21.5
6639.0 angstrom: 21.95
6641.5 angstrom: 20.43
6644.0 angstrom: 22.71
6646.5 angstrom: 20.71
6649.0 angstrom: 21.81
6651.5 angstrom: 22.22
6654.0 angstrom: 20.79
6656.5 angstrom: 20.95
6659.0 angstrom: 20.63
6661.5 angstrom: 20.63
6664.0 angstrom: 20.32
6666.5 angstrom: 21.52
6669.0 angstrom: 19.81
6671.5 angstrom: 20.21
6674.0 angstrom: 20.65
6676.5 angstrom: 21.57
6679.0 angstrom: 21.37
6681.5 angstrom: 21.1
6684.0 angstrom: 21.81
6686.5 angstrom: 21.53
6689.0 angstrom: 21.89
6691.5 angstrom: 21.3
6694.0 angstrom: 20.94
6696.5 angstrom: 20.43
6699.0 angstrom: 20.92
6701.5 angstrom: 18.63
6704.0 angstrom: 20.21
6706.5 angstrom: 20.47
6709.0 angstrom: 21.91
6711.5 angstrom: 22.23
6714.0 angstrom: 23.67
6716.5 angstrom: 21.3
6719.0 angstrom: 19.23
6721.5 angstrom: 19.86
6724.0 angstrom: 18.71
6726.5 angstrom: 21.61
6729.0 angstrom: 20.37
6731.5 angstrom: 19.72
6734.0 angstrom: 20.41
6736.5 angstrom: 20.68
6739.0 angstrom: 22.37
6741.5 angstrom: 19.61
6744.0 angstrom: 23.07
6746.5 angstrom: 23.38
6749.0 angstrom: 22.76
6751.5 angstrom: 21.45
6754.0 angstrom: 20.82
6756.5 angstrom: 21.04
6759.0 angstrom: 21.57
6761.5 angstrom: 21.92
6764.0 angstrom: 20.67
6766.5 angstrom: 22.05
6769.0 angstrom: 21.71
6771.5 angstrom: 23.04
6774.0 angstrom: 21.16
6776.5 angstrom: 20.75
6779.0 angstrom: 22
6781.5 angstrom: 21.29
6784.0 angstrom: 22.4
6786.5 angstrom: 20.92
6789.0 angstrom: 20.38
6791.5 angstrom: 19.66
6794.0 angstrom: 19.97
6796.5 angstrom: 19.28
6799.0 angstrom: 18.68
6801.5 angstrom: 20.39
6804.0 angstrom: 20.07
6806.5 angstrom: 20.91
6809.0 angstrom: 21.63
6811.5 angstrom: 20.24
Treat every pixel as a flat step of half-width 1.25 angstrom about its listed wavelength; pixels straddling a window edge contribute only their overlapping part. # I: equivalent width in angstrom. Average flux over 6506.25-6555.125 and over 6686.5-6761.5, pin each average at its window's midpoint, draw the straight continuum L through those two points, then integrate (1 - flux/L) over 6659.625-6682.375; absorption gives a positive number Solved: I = 0.5 angstrom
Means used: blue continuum 21.8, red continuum 21.1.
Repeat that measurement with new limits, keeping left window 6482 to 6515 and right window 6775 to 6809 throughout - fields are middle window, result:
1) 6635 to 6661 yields -0.56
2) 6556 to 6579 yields 0.82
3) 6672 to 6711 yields -0.36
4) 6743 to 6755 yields -0.96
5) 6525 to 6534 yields 0.24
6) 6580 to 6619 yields -0.51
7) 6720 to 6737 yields 0.45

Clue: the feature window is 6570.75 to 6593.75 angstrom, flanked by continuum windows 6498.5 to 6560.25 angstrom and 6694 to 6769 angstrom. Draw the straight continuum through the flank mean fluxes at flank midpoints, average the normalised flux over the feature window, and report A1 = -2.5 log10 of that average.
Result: 0.02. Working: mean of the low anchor 21.6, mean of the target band 21.1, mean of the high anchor 21.1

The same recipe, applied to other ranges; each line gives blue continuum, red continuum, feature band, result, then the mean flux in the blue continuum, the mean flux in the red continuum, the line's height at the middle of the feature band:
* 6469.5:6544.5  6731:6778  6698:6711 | 0.048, 21.2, 21.5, 21.5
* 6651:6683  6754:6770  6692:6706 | 0.041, 20.9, 21.4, 21.1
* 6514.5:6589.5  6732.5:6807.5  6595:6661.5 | 0.006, 21.4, 21.1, 21.3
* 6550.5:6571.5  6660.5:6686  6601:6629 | -0.013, 20.8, 20.9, 20.9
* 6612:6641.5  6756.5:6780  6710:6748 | 0.025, 21.5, 21.6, 21.6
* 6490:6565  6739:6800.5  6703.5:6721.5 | 0.004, 21.5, 21.3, 21.3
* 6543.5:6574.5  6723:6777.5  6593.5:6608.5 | 0.032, 21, 21.3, 21.1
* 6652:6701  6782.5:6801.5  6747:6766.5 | -0.059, 21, 20.2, 20.4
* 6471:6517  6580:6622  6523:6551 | -0.027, 20.9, 21.4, 21.1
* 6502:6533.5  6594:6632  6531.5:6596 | 0.001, 21.6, 21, 21.3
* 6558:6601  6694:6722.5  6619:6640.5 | -0.023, 20.9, 20.8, 20.9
